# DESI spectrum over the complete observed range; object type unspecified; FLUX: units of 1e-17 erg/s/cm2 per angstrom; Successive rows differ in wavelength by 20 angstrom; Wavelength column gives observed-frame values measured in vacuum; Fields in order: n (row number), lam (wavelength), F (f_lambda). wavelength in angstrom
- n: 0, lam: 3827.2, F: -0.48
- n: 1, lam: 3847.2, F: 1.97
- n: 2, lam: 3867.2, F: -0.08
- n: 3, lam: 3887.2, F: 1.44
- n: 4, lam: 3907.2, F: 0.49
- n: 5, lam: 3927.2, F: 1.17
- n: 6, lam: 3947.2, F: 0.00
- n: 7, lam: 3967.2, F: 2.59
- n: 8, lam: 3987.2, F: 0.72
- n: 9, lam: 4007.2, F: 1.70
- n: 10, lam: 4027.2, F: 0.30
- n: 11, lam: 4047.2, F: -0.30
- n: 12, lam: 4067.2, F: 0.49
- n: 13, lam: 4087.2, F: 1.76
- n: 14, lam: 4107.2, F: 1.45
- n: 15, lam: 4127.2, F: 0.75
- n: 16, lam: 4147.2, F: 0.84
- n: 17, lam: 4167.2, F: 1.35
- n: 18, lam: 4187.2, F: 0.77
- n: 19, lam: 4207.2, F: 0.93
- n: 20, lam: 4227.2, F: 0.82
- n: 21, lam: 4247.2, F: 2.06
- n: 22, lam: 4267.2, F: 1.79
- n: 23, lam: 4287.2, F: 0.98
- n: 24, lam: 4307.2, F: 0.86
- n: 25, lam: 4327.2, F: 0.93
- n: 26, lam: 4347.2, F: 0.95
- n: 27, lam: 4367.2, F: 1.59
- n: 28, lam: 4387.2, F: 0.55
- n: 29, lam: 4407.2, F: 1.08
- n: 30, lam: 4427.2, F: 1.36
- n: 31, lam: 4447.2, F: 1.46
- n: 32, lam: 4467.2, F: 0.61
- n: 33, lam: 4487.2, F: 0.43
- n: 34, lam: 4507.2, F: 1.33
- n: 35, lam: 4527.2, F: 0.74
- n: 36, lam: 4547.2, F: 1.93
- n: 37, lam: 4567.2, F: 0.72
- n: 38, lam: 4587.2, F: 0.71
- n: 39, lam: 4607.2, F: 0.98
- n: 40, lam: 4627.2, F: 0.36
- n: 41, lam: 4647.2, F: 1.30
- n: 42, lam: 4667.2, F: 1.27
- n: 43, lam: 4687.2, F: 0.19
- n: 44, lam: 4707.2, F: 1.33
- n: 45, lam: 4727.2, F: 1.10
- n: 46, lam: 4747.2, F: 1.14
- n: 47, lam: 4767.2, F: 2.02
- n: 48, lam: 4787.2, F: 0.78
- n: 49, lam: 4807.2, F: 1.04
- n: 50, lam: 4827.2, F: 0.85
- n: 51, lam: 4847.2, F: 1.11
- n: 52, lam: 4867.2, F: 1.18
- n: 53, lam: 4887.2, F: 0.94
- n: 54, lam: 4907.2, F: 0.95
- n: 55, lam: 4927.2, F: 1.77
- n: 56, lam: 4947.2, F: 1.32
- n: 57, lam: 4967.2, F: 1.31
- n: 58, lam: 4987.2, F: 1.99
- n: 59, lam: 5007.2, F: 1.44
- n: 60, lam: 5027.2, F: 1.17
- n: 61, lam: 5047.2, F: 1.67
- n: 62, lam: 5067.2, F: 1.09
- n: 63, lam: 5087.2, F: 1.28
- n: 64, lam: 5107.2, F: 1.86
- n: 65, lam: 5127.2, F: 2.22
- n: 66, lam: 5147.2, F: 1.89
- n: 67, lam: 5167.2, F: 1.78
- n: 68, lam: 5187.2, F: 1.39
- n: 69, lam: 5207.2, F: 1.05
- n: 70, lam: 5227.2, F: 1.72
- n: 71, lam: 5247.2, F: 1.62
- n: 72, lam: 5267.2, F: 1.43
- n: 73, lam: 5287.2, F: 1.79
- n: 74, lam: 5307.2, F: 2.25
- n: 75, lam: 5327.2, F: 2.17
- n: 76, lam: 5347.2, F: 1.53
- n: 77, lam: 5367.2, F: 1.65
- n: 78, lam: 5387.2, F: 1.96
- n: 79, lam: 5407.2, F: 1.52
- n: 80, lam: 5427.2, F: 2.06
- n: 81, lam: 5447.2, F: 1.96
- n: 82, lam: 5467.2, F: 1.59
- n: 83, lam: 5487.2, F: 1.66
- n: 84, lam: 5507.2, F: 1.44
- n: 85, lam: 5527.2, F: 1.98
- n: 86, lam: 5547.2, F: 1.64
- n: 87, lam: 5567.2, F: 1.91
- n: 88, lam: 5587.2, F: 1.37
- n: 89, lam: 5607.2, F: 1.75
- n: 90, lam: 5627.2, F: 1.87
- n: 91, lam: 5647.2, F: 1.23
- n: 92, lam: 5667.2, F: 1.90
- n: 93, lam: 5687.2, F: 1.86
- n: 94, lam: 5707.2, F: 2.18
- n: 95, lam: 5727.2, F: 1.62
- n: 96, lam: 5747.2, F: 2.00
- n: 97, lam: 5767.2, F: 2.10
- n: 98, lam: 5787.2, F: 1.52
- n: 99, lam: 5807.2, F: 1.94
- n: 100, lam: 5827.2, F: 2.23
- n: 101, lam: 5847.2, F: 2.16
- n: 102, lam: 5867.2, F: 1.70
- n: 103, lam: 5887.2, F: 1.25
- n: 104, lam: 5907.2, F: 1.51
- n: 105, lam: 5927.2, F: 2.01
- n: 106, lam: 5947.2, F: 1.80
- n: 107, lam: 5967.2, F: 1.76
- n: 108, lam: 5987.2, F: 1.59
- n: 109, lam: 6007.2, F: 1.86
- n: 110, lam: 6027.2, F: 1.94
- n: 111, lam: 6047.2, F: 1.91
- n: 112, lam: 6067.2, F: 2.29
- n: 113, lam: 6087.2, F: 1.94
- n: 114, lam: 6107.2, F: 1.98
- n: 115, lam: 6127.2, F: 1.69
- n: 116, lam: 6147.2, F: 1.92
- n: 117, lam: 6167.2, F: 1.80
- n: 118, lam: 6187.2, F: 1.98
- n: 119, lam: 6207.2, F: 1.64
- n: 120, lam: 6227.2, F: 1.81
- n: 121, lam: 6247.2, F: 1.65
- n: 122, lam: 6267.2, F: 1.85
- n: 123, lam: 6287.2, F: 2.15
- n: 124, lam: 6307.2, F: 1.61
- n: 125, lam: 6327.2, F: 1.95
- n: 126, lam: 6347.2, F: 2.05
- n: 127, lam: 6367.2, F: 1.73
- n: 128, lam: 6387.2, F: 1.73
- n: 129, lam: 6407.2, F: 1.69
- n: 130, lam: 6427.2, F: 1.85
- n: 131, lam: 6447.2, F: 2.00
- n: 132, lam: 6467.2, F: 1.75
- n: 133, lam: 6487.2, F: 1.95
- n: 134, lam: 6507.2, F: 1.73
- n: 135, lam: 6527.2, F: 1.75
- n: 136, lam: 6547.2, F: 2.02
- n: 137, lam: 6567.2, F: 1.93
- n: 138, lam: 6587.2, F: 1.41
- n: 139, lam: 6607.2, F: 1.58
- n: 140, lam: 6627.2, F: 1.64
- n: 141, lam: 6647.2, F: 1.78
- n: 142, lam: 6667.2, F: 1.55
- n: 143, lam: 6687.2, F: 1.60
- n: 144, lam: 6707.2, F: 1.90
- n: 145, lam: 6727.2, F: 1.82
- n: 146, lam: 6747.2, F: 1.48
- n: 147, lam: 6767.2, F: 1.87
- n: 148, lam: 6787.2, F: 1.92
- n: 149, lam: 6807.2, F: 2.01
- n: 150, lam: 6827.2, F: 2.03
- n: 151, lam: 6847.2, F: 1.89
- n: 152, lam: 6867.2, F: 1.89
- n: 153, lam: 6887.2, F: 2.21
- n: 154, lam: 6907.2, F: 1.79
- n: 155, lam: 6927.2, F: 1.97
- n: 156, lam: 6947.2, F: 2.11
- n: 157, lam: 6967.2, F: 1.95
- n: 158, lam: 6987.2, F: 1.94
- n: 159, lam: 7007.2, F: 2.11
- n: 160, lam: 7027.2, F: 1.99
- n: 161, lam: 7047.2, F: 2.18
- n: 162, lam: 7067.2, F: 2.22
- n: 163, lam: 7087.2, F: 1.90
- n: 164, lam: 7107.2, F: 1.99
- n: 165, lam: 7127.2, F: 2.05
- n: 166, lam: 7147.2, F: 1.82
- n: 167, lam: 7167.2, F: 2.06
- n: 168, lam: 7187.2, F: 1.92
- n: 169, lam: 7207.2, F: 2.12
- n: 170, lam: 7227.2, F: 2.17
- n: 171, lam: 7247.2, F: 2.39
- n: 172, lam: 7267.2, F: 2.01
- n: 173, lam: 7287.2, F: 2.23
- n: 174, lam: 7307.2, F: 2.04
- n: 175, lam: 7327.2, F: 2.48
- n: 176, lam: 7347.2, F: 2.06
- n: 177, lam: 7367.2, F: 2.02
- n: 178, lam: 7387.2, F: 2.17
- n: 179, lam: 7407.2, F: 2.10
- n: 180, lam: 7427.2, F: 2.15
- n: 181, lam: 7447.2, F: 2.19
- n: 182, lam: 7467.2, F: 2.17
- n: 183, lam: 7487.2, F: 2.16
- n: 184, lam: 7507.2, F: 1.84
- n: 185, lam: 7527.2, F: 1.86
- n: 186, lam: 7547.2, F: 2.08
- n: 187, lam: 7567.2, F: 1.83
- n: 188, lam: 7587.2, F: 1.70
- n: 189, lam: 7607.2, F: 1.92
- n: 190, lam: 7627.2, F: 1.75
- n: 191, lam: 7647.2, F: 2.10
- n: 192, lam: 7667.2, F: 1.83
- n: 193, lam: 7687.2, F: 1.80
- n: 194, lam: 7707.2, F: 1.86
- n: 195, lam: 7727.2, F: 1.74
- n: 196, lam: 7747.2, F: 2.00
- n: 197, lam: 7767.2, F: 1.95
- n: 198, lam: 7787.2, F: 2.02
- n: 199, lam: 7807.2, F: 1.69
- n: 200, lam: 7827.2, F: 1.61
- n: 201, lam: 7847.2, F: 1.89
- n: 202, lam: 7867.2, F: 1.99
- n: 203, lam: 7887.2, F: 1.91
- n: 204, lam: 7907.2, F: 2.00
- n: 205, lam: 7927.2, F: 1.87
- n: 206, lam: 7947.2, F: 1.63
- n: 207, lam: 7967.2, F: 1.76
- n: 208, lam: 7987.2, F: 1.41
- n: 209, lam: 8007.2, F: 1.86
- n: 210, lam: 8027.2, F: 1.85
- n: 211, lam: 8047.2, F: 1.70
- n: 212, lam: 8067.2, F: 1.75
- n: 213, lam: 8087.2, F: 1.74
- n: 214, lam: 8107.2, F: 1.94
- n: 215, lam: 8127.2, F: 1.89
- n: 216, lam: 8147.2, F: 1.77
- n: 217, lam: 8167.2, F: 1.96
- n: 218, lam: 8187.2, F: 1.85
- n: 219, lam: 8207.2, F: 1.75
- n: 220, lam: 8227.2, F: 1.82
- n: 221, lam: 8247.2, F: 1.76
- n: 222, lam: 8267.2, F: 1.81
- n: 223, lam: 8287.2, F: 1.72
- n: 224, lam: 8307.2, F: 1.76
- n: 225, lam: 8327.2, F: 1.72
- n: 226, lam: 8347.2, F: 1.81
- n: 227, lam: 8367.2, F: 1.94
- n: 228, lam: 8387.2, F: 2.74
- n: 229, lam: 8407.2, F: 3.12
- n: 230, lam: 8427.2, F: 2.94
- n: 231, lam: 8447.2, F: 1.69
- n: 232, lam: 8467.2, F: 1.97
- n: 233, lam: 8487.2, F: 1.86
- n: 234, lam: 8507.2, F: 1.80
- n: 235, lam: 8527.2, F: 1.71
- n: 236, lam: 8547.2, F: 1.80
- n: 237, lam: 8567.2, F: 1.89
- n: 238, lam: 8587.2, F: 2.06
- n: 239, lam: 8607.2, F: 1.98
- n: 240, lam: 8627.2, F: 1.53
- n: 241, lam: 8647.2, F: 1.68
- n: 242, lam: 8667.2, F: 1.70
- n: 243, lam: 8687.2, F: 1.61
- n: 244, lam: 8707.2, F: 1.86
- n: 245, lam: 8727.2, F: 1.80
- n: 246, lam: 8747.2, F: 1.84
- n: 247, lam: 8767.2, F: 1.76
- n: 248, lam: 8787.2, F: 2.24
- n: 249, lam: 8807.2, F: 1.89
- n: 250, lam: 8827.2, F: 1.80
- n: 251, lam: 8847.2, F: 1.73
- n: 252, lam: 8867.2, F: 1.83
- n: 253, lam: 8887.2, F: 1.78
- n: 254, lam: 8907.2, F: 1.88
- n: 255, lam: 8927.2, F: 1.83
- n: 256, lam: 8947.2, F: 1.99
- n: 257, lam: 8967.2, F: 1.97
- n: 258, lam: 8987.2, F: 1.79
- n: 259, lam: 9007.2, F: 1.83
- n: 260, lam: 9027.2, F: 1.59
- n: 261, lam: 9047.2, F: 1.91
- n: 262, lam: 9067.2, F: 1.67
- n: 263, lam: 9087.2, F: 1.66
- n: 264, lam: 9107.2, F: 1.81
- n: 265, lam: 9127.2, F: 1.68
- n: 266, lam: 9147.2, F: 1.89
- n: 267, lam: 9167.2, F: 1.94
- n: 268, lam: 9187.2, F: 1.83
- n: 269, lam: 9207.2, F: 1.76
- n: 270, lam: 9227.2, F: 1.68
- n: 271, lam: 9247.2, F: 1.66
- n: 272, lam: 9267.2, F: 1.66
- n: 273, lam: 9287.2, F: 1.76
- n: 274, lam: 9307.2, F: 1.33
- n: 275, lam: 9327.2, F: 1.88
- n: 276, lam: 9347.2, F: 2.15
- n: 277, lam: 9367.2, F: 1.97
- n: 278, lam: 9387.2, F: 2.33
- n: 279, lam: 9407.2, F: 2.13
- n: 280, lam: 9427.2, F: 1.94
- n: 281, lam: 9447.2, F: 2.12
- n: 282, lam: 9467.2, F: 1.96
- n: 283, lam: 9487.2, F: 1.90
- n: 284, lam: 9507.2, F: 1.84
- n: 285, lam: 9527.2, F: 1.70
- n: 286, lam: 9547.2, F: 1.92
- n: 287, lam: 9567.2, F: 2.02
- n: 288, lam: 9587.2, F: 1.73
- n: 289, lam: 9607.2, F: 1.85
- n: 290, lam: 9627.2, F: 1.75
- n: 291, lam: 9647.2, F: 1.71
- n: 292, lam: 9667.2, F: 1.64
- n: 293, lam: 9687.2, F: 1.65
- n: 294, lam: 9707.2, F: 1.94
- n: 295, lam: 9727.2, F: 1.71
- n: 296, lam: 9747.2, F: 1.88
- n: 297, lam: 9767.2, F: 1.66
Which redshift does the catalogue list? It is 0.28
